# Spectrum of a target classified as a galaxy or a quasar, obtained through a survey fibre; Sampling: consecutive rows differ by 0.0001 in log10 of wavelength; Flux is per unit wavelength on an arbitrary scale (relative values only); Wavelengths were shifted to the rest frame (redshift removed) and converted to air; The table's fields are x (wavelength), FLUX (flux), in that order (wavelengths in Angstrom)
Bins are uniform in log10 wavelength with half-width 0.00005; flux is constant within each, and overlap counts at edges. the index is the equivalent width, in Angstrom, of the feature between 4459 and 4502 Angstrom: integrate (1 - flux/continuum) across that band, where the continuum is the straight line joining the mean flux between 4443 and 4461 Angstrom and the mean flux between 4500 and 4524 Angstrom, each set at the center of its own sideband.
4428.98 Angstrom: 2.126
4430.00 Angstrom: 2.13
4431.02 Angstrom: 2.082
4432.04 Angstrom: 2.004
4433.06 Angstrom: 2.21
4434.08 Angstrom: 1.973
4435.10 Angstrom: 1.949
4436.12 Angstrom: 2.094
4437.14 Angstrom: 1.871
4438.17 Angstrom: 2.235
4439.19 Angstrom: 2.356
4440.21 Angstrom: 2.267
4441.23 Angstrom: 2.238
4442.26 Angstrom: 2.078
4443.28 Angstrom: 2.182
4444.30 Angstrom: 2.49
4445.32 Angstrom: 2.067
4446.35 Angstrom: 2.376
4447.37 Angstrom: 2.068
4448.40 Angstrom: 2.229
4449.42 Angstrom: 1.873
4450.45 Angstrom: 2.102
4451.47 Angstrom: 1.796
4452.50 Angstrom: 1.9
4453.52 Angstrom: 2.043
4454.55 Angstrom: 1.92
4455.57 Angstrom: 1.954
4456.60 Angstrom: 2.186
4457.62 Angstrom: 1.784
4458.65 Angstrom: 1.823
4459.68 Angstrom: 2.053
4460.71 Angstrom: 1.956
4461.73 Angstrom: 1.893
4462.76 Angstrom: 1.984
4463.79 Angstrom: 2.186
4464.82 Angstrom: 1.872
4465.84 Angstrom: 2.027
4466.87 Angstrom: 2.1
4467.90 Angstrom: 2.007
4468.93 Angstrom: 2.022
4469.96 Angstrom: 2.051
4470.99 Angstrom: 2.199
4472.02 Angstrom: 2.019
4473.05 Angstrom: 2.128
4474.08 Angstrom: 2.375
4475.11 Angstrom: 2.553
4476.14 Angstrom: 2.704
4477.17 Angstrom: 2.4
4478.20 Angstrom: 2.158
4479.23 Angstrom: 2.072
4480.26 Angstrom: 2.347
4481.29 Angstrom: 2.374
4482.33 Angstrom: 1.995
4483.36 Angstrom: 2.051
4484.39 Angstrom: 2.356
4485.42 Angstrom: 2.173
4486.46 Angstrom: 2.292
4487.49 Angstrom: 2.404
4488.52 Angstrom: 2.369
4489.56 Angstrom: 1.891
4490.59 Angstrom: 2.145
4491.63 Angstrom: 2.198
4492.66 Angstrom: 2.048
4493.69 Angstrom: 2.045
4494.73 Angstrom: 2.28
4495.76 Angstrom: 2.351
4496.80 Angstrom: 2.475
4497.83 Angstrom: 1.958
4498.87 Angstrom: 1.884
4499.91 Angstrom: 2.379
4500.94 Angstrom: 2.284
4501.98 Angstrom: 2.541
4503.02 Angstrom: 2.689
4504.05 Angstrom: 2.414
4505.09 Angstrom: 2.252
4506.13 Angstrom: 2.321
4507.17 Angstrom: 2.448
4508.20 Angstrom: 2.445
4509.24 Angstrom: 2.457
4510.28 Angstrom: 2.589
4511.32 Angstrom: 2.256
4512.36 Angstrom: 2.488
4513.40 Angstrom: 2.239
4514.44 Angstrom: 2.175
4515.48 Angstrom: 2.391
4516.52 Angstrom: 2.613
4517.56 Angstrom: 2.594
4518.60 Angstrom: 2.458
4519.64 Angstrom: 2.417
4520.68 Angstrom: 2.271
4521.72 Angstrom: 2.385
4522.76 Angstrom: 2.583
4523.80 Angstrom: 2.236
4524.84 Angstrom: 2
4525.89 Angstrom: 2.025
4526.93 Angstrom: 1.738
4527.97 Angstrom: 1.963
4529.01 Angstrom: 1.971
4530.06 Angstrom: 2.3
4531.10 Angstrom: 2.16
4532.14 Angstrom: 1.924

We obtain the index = 0.9 Angstrom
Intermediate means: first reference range 2.04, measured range 2.18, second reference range 2.42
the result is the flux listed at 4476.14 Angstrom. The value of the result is 2.704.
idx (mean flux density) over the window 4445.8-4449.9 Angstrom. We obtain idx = 2.14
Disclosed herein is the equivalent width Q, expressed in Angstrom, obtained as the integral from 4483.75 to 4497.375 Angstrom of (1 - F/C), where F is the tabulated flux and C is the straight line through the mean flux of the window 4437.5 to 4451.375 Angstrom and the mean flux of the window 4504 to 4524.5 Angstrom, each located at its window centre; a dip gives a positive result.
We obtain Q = 0.6 Angstrom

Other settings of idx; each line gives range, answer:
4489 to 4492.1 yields 2.07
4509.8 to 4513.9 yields 2.39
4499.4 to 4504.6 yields 2.46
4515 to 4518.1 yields 2.53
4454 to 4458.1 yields 1.96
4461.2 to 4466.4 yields 2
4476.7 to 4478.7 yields 2.28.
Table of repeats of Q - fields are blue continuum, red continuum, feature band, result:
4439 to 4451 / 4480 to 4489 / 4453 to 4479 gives 1.5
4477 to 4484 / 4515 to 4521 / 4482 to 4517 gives 0.6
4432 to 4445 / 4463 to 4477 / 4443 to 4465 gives 1.3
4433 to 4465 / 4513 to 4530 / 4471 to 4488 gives -1.0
